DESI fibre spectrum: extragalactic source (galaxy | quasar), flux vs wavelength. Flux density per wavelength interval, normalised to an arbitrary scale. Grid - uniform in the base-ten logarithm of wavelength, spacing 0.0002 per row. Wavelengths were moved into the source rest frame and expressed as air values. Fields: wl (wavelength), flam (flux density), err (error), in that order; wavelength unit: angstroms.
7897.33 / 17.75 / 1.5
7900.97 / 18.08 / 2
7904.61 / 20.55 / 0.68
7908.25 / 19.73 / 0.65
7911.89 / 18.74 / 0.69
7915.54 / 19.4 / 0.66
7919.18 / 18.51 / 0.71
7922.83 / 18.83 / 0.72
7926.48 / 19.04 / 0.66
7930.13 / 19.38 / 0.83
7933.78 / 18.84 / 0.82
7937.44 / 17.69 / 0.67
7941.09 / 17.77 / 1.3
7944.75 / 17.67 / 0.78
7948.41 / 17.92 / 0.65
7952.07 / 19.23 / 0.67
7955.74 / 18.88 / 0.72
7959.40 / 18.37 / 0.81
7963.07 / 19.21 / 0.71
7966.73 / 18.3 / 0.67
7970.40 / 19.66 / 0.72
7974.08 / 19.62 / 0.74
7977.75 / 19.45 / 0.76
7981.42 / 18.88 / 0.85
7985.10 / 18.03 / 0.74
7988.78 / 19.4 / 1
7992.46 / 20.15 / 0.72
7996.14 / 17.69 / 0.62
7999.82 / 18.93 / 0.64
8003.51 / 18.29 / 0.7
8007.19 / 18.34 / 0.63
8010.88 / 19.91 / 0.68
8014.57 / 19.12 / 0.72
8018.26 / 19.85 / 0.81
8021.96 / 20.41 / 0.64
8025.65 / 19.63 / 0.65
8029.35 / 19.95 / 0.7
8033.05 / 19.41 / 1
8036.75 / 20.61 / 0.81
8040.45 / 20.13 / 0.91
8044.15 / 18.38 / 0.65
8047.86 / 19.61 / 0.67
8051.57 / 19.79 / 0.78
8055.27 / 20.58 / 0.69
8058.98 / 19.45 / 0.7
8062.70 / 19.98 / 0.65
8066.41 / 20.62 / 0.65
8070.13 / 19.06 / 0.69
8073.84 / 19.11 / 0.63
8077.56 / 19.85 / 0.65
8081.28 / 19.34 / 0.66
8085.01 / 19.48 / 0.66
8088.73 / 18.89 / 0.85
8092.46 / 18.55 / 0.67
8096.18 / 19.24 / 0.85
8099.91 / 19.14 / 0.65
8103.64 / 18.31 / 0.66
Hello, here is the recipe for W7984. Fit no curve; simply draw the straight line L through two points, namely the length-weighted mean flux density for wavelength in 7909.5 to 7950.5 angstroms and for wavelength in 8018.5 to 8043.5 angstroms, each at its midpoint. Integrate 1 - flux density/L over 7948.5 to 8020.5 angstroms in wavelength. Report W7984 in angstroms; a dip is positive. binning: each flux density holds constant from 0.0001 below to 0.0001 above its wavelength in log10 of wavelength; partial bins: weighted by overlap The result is 1.1 angstroms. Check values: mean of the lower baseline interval 18.5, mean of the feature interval 19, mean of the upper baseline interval 19.9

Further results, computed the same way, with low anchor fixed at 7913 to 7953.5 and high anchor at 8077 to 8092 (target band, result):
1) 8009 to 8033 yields -1.02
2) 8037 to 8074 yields -1.18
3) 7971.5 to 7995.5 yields -0.50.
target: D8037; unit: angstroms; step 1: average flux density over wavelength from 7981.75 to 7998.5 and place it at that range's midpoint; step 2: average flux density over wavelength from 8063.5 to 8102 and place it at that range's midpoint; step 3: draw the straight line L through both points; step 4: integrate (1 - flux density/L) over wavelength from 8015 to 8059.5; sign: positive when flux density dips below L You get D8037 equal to -1.7 angstroms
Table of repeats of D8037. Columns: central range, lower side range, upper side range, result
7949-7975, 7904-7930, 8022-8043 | 0.7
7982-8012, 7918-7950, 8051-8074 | 0.5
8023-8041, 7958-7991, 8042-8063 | -0.5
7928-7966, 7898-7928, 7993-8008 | 0.7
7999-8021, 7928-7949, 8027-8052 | 0.1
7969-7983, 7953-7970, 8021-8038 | -0.3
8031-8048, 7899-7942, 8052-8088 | -0.1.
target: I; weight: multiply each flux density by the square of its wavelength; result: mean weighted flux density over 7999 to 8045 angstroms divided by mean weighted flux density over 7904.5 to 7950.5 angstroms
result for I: 1.07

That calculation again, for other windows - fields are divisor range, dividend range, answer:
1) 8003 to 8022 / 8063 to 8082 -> 1.03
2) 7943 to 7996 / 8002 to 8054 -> 1.05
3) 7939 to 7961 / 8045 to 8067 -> 1.12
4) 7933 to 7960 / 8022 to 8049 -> 1.10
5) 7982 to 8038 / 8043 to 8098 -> 1.02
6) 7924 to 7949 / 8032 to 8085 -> 1.11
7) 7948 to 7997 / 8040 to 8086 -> 1.06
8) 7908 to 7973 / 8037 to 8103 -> 1.08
